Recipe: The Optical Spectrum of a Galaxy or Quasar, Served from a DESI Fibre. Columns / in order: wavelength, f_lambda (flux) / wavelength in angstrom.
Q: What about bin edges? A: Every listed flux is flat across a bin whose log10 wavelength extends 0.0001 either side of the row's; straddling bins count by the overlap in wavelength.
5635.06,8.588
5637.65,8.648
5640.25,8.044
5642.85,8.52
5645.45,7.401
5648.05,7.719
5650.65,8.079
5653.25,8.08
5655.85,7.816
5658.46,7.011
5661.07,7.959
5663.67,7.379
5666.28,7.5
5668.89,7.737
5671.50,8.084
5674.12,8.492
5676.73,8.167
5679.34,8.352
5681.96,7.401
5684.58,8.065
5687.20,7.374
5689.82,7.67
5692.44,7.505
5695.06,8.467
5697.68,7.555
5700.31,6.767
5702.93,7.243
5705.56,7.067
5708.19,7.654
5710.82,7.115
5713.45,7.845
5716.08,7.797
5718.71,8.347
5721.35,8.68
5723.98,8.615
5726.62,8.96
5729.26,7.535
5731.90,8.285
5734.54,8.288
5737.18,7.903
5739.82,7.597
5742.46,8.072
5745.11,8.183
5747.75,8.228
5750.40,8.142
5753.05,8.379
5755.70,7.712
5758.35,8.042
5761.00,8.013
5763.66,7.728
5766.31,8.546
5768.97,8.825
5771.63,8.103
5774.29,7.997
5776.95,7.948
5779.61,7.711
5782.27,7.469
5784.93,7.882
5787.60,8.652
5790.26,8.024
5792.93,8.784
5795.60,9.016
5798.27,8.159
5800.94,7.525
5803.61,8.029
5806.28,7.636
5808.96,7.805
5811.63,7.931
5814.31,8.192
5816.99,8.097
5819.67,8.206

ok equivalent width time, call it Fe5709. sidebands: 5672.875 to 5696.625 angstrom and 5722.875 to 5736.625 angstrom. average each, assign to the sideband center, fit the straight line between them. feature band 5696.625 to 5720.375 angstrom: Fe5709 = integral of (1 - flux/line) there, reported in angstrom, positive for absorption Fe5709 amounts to 1.8 angstrom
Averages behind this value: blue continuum 7.94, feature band 7.5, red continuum 8.31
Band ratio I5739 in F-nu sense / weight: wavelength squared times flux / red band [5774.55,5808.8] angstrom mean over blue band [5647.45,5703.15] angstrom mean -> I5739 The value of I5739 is 1.08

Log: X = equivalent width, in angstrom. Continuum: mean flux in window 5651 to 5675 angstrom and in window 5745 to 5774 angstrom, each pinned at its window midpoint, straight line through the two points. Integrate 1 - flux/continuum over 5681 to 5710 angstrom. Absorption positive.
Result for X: 1.44 angstrom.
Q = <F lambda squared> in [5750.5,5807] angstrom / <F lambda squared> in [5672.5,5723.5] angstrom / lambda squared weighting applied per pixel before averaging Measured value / 1.07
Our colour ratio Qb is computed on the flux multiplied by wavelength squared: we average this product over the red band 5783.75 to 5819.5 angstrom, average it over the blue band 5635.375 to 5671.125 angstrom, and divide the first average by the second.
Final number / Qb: 1.09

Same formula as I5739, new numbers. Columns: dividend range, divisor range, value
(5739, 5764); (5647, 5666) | 1.08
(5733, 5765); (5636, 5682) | 1.04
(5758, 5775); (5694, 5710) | 1.13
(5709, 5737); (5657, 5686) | 1.06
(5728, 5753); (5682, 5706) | 1.09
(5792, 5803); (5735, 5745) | 1.07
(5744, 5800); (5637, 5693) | 1.08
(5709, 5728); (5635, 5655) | 1.04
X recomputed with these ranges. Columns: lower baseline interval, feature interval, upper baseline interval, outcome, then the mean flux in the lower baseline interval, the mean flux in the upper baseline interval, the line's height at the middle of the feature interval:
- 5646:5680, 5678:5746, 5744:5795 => 1.1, 7.86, 8.14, 7.99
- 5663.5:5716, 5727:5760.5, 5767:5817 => -0.7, 7.68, 8.1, 7.9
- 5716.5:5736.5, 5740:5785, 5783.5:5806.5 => 1.2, 8.34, 8.21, 8.28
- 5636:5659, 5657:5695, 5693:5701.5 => -0.2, 7.97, 7.6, 7.76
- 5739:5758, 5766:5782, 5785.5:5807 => 0.1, 8.06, 8.23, 8.15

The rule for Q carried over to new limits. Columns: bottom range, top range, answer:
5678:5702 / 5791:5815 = 1.10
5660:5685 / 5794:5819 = 1.07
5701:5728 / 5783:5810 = 1.06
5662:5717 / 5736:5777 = 1.08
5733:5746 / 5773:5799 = 1.04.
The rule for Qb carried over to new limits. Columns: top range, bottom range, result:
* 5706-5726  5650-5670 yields 1.06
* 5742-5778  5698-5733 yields 1.06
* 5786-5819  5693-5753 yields 1.06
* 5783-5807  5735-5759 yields 1.04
